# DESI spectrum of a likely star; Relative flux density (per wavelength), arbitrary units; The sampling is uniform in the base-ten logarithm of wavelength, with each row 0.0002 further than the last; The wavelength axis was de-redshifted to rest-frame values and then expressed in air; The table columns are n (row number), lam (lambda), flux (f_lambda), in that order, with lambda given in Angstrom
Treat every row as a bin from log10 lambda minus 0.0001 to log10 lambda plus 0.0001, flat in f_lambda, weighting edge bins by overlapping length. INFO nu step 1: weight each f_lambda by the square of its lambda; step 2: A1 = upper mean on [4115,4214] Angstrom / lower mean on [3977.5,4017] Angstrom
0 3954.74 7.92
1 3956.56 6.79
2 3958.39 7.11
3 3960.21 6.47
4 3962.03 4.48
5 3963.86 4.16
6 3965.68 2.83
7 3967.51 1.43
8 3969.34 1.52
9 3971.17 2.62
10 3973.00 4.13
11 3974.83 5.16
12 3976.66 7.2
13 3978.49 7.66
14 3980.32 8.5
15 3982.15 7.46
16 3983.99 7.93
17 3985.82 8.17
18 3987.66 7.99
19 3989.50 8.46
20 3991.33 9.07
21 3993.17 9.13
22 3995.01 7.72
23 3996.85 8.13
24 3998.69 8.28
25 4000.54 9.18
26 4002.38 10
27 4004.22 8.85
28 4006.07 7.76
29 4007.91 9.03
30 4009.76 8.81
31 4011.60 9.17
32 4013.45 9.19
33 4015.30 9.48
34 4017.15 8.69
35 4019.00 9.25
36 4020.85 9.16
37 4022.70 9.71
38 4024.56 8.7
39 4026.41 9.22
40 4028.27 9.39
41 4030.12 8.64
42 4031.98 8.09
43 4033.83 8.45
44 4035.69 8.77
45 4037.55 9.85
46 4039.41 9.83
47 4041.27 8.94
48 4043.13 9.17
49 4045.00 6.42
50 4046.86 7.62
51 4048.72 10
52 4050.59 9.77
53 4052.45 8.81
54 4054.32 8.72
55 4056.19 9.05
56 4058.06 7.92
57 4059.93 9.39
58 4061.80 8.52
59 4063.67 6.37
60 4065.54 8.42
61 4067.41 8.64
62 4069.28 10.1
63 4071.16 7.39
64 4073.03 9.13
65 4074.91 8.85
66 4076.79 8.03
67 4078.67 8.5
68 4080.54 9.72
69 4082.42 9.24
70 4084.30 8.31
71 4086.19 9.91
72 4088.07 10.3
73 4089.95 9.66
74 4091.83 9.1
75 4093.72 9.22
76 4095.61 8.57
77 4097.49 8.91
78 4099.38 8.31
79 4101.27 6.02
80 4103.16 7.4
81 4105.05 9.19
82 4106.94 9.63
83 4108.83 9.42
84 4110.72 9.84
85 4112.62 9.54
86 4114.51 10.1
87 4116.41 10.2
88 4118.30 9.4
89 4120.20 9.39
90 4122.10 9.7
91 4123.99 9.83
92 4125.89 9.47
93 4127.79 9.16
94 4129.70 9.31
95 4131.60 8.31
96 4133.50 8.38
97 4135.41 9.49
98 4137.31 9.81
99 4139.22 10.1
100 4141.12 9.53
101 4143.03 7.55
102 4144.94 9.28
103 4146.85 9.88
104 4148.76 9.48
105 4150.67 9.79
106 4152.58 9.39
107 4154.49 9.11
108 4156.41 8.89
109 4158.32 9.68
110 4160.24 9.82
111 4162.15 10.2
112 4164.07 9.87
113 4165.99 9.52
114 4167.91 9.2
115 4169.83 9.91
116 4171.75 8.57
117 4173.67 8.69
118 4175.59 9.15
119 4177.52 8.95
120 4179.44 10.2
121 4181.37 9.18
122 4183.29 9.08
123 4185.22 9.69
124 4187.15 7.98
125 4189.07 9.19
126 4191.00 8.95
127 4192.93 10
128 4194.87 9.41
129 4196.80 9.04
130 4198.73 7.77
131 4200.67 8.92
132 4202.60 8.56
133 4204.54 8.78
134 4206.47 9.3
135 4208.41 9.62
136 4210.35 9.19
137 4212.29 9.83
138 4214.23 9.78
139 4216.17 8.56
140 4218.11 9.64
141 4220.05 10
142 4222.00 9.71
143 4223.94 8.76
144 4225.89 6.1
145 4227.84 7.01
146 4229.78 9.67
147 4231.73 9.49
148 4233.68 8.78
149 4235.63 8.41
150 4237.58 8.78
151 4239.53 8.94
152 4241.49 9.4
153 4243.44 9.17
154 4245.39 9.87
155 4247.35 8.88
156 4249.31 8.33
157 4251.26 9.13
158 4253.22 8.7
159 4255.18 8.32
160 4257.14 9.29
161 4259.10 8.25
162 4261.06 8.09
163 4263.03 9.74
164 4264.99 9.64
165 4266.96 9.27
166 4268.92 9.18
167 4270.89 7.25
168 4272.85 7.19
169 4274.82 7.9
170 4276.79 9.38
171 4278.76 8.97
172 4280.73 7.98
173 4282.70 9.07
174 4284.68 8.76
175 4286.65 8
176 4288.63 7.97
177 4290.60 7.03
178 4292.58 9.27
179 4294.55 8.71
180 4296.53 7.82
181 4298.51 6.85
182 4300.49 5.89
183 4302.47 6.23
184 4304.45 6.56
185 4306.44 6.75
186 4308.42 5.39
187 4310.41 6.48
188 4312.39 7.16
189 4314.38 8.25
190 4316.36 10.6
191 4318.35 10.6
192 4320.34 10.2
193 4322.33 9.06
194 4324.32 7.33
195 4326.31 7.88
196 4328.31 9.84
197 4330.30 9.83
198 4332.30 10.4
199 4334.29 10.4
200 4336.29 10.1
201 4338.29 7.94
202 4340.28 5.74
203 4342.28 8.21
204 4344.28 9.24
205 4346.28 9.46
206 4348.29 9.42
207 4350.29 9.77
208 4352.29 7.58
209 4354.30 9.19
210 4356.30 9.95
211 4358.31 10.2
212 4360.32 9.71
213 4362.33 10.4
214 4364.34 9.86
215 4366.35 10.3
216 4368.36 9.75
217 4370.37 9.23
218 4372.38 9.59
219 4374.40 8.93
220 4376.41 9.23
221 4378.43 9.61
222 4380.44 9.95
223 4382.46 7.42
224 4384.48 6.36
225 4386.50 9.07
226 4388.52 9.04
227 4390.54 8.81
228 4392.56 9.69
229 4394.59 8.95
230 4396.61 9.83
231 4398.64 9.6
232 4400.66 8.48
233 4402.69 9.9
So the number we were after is 1.2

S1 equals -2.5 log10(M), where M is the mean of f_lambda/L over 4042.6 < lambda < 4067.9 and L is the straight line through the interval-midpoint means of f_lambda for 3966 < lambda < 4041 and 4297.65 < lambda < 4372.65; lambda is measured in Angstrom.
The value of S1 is -0.05 mag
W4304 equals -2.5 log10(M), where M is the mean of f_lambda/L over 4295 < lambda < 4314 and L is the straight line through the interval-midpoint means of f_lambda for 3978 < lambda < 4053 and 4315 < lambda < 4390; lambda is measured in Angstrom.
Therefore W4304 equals 0.34 mag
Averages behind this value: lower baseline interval 8.75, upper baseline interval 9.22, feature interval 6.68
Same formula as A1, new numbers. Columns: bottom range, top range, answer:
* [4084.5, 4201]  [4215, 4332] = 0.98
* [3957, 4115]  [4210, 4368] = 1.20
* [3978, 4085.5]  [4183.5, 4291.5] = 1.12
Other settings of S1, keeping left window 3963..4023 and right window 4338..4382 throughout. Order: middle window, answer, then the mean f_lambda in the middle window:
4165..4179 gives -0.11 mag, 9.18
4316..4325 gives -0.06 mag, 9.56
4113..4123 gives -0.21 mag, 9.75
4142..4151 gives -0.12 mag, 9.15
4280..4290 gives 0.07 mag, 8.31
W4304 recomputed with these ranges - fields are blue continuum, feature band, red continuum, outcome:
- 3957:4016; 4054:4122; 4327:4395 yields -0.16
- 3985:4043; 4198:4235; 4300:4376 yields -0.01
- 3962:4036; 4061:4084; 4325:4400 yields -0.08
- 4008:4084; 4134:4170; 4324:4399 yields -0.06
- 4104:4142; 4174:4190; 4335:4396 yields 0.03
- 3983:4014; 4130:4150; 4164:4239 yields -0.03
